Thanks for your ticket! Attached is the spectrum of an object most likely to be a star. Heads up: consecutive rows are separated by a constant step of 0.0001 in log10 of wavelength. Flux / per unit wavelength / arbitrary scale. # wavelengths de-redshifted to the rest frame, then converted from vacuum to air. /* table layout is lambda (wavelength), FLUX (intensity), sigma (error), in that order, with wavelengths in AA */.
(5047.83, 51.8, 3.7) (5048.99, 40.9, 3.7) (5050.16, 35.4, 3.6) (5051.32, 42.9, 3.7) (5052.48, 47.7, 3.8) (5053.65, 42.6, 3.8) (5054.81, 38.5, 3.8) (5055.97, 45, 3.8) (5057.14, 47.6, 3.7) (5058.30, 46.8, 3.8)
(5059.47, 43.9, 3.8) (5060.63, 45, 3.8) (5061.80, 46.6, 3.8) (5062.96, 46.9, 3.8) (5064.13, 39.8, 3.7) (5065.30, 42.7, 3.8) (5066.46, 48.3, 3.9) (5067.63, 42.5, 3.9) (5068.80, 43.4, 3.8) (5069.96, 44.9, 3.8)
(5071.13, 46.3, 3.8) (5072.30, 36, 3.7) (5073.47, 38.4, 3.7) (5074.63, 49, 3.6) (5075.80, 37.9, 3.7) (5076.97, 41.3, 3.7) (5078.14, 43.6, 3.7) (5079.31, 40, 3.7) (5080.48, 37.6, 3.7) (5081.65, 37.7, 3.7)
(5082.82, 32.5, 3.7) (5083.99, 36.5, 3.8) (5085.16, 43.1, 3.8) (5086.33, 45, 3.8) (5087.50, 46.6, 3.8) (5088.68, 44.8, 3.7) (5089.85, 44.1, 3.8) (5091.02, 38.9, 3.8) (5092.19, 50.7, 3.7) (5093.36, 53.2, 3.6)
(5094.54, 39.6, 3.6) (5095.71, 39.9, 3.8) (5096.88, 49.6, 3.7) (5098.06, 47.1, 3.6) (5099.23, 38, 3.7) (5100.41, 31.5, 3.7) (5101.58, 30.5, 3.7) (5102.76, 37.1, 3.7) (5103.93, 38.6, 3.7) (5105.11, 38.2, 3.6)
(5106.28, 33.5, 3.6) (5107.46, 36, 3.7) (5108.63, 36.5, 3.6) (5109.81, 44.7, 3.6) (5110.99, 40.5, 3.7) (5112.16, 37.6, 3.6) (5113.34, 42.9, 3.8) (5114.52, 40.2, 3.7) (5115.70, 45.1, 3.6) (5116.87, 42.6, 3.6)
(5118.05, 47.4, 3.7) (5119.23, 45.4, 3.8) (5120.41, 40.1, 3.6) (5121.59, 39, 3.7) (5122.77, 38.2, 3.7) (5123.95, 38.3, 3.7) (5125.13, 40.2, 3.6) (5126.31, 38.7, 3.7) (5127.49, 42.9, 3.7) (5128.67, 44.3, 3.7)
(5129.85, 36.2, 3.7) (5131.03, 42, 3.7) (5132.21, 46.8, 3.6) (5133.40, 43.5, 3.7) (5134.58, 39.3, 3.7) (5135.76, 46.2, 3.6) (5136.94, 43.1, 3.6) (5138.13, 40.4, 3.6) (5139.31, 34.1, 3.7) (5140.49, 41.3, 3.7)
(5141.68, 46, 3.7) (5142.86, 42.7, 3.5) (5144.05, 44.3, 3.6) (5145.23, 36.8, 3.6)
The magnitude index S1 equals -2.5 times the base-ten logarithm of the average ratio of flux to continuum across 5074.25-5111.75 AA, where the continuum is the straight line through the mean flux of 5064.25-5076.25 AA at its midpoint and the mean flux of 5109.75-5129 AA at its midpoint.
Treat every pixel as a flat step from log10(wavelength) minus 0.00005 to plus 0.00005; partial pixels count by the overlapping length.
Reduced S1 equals 0.042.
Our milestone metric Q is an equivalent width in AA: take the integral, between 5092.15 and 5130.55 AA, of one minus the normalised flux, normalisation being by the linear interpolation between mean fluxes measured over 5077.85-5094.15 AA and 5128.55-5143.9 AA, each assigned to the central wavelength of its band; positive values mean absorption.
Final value 1.4 AA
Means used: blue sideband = 42.4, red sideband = 42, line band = 40.6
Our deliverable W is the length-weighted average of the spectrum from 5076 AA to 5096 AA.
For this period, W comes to 42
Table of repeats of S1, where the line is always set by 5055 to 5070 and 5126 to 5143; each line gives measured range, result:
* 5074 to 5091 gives 0.07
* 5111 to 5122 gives 0.01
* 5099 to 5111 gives 0.18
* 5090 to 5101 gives 0.01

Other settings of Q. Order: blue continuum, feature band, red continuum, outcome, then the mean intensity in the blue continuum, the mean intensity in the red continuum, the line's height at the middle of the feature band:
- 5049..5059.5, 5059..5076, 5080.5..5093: -0.34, 43.2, 42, 42.7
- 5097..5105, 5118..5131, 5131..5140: -0.04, 37.9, 41.9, 40.6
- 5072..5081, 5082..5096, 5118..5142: -0.71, 40.6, 41.4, 40.8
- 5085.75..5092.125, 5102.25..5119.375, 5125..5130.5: 0.76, 44.4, 40.5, 42.2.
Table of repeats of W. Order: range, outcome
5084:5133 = 41.3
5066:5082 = 41.9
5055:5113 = 41.7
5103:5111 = 38.1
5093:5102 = 41.1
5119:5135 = 41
